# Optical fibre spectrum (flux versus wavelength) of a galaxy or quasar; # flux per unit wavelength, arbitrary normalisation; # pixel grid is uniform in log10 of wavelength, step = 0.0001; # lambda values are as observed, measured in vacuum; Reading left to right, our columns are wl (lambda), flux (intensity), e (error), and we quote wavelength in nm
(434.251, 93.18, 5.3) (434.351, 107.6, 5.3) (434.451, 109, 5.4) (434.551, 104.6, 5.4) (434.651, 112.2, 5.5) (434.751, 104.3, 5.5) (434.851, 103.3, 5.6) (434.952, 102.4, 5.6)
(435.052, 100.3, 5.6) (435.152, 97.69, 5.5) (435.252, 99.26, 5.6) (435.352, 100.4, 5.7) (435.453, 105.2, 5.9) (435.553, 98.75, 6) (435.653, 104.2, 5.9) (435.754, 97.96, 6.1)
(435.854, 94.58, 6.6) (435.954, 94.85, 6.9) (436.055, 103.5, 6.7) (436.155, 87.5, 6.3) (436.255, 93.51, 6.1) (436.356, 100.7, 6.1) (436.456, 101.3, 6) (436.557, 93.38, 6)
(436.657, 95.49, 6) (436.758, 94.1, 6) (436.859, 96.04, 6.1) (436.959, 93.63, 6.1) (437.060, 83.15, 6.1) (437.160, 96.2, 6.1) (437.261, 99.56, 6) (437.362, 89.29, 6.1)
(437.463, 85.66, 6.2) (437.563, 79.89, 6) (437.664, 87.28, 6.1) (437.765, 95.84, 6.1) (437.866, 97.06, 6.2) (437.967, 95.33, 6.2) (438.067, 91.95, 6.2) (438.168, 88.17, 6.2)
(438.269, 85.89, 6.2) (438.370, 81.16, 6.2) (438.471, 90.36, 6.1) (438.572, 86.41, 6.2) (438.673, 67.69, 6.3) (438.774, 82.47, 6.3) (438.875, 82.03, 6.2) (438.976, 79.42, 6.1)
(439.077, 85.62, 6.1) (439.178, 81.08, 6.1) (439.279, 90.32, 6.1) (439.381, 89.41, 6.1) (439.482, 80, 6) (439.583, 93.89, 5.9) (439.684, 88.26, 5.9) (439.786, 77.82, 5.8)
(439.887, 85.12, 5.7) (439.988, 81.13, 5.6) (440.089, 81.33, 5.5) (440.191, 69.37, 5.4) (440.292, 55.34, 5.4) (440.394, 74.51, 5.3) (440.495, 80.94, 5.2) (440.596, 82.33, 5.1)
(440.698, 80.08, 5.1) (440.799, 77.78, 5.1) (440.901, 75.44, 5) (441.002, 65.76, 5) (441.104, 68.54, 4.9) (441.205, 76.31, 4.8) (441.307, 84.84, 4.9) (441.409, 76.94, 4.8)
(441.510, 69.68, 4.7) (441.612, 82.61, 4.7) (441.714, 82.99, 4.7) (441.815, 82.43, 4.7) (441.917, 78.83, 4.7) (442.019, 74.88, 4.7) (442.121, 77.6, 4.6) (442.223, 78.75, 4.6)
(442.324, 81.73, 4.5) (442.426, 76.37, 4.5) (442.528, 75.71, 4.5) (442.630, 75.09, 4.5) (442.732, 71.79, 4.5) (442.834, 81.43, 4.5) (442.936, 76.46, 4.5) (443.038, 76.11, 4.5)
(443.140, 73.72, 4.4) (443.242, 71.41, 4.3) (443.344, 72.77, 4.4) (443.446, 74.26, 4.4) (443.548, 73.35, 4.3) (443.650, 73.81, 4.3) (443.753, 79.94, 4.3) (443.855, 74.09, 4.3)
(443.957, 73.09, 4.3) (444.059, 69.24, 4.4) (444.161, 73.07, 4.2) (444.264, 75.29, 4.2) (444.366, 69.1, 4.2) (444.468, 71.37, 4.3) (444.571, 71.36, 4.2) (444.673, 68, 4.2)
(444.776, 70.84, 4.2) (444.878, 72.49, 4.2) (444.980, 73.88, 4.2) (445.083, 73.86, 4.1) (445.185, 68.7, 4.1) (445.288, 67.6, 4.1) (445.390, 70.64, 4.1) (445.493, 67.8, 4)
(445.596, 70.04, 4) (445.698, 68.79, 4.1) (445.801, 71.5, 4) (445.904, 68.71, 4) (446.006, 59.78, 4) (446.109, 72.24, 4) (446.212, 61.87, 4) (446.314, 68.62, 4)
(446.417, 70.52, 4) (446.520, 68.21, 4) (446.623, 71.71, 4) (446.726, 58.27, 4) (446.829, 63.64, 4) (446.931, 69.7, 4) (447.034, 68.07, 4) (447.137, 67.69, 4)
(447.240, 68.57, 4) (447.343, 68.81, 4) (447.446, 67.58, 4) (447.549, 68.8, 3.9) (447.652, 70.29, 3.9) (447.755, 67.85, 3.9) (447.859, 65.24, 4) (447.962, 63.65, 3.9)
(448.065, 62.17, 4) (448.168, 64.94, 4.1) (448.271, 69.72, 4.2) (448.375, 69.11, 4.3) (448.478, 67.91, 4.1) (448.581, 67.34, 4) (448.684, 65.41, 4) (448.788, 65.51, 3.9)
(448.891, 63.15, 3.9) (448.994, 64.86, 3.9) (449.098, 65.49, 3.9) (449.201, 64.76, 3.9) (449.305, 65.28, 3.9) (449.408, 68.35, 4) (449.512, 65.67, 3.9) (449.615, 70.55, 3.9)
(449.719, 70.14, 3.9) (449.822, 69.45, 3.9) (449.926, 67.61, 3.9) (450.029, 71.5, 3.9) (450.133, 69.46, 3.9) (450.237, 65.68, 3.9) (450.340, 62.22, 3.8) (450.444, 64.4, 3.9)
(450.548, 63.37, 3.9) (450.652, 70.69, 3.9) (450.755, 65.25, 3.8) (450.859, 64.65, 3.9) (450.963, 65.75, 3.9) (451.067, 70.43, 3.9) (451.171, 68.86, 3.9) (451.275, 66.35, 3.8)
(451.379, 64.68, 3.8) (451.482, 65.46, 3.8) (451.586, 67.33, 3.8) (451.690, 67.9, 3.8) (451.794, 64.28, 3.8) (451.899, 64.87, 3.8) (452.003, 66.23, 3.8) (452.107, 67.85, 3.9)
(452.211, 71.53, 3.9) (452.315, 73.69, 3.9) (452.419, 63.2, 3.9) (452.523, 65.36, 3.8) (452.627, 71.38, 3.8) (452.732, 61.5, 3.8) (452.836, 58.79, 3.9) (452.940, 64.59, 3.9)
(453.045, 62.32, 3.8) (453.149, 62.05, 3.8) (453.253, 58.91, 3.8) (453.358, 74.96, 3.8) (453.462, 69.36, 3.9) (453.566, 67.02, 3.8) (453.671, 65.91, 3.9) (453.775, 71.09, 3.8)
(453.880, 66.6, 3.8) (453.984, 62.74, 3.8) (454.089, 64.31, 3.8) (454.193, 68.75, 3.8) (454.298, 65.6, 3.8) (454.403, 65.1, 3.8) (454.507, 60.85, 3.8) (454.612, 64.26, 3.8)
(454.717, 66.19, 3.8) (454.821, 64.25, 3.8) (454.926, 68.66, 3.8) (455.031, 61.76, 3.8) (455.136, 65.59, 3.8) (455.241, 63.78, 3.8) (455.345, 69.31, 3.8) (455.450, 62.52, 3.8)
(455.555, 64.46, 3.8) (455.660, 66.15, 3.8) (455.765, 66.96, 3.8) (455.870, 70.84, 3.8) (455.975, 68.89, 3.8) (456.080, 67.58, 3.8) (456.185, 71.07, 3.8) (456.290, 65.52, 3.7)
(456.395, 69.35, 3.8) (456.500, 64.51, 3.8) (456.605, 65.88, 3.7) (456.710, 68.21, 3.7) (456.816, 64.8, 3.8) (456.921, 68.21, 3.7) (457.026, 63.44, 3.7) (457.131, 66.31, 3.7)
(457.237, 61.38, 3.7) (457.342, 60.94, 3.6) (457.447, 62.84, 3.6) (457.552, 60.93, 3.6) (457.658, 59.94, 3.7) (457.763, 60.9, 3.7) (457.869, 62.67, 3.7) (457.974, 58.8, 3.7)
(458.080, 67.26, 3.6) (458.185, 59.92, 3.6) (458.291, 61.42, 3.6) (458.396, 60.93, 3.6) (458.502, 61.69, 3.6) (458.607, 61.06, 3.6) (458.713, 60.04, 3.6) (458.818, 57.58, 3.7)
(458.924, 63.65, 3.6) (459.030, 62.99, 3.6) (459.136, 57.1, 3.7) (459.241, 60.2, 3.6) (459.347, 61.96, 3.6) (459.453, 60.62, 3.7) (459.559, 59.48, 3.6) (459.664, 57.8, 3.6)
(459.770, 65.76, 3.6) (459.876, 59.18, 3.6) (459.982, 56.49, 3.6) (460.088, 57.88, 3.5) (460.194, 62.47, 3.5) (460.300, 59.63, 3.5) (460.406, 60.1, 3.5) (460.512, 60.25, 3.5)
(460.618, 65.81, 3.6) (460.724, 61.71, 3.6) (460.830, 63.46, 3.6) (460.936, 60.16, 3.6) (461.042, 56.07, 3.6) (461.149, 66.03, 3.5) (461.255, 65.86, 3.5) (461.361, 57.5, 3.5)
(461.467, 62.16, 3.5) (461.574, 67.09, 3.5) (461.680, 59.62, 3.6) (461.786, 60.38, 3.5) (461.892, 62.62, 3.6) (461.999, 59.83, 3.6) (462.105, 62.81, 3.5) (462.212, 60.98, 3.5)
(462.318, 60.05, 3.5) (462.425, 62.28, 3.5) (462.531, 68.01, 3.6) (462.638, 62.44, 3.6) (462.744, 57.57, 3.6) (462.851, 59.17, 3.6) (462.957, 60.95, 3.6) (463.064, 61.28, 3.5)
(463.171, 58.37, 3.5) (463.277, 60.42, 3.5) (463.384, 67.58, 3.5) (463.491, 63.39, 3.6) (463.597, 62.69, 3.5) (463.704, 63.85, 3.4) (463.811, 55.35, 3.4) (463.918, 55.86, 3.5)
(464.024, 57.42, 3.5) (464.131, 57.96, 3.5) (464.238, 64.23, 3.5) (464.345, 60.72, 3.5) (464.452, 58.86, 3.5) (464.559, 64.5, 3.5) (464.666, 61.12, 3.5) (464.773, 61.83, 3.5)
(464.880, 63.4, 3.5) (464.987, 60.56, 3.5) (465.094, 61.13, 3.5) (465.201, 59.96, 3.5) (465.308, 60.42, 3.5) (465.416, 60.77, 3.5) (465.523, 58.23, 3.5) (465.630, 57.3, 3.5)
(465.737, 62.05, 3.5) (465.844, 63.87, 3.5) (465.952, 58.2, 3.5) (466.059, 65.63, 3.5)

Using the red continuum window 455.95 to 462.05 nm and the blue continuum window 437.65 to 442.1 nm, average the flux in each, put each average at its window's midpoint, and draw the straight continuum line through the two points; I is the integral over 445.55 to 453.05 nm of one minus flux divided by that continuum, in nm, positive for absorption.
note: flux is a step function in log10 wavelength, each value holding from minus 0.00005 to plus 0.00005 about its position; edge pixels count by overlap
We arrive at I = 0.53 nm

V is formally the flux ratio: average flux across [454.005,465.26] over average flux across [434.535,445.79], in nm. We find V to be 0.75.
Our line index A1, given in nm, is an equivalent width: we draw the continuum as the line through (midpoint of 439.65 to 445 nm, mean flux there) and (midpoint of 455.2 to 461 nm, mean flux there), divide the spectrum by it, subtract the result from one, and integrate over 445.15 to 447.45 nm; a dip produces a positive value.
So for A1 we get 0.15 nm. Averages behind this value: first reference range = 75.5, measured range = 67.8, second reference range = 62.9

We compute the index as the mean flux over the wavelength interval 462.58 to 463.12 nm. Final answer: 60.3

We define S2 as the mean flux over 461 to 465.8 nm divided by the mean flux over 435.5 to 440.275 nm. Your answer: 0.69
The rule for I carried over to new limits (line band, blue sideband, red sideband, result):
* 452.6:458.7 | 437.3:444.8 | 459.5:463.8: 0.16 nm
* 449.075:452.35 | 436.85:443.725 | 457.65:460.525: 0.12 nm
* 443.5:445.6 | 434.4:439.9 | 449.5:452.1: 0.19 nm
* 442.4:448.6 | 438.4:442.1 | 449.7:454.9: 0.30 nm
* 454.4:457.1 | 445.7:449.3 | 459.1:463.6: -0.11 nm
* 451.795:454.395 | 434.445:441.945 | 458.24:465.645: 0.18 nm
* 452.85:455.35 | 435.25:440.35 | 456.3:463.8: 0.14 nm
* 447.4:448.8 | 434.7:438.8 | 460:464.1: 0.22 nm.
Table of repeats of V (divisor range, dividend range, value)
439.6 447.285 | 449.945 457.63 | 0.90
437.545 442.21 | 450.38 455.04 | 0.81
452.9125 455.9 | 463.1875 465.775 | 0.93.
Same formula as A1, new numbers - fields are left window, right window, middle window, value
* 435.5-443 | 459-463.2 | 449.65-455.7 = 0.343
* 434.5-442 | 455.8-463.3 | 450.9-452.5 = 0.102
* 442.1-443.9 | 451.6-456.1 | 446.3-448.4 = 0.135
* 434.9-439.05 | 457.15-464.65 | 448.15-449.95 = 0.228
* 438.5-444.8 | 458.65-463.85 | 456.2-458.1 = 0.014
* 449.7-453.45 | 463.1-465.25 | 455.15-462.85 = 0.069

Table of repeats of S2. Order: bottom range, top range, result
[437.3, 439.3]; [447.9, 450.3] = 0.78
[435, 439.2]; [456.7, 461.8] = 0.67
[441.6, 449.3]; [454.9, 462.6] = 0.89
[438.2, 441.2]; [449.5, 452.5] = 0.84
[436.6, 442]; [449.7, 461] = 0.77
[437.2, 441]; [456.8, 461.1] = 0.73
